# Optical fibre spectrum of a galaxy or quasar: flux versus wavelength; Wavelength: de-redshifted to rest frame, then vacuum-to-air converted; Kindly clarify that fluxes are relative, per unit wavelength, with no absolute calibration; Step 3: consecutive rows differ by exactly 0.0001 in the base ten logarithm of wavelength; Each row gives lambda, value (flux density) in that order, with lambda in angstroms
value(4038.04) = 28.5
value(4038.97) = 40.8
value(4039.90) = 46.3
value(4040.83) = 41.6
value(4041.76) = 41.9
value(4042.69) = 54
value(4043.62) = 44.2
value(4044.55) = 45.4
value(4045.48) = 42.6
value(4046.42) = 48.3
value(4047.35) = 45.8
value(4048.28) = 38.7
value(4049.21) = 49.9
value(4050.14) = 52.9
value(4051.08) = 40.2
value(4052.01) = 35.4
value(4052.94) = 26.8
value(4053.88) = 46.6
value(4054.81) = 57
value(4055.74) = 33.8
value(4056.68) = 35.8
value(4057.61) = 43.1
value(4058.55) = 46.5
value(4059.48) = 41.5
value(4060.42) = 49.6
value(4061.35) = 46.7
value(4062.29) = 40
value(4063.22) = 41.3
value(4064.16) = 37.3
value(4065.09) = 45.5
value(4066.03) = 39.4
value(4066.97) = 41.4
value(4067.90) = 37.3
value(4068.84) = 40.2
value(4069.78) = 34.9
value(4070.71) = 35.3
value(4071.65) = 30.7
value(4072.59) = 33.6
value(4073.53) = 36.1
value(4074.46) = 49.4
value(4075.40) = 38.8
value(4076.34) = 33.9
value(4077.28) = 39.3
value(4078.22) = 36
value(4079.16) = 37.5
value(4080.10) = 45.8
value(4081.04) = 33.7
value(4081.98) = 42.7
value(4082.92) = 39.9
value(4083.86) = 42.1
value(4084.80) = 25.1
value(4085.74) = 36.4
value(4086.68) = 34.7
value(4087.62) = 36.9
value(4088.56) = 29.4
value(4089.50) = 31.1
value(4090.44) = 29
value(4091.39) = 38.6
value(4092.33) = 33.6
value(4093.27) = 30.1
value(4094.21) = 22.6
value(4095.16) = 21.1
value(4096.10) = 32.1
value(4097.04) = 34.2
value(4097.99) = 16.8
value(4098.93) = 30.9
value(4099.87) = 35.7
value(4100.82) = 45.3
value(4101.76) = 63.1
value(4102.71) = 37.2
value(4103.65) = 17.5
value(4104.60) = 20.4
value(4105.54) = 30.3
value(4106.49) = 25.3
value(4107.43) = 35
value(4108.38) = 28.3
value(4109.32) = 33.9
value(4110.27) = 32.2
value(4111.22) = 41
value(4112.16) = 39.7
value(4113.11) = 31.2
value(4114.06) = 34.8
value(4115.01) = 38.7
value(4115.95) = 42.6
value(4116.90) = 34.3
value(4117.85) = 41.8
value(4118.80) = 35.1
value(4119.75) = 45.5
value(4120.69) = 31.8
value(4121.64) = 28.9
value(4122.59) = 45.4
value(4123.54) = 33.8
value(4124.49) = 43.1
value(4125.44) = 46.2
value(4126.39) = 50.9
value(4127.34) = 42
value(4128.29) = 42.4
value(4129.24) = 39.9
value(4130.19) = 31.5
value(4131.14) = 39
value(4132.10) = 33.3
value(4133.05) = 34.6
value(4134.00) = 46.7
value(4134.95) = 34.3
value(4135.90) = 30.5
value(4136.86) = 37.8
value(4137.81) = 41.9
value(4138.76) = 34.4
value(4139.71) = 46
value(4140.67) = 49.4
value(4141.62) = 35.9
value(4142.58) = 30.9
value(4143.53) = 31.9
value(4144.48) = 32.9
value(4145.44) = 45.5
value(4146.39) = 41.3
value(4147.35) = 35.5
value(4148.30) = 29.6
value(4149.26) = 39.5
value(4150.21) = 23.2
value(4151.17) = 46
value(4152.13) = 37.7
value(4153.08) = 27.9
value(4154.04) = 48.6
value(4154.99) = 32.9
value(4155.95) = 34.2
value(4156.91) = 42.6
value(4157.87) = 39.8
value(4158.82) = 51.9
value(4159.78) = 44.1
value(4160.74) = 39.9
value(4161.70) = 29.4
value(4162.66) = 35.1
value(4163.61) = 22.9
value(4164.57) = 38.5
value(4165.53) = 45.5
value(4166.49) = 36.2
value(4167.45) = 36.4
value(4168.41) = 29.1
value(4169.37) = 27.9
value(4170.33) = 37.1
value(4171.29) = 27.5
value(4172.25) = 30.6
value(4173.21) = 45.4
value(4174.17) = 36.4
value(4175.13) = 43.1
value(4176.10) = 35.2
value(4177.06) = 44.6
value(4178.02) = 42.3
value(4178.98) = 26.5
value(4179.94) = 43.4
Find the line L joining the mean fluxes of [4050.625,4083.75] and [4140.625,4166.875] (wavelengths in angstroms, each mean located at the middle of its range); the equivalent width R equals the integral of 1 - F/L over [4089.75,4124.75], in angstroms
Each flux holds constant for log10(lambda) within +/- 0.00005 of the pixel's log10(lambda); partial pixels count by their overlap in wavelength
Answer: 4.2 angstroms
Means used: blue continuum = 39.8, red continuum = 37.3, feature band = 34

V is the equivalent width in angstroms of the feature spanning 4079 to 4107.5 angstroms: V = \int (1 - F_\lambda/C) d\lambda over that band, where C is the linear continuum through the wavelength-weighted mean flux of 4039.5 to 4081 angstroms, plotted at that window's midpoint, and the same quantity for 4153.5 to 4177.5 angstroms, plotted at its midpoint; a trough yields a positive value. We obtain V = 4.9 angstroms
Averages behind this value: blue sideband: 41.5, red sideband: 37.4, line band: 33.3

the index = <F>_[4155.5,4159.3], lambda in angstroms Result 42.2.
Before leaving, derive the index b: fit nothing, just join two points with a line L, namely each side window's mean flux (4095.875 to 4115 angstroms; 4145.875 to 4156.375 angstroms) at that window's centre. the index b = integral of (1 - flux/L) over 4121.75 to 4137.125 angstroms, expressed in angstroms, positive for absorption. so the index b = -2.0 angstroms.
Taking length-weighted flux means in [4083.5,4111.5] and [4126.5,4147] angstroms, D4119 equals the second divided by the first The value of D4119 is 1.2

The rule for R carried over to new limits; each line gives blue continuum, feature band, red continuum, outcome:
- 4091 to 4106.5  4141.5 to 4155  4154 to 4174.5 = -0.2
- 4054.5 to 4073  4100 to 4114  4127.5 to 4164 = 1.6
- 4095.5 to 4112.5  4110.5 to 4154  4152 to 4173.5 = -4.1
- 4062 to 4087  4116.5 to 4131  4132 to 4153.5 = -0.9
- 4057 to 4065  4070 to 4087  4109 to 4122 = 1.6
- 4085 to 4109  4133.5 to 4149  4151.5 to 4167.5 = -0.7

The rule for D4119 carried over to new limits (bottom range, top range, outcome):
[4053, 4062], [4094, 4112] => 0.73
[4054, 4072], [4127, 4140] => 0.93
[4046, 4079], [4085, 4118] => 0.81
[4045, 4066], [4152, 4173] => 0.85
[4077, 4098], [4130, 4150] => 1.10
